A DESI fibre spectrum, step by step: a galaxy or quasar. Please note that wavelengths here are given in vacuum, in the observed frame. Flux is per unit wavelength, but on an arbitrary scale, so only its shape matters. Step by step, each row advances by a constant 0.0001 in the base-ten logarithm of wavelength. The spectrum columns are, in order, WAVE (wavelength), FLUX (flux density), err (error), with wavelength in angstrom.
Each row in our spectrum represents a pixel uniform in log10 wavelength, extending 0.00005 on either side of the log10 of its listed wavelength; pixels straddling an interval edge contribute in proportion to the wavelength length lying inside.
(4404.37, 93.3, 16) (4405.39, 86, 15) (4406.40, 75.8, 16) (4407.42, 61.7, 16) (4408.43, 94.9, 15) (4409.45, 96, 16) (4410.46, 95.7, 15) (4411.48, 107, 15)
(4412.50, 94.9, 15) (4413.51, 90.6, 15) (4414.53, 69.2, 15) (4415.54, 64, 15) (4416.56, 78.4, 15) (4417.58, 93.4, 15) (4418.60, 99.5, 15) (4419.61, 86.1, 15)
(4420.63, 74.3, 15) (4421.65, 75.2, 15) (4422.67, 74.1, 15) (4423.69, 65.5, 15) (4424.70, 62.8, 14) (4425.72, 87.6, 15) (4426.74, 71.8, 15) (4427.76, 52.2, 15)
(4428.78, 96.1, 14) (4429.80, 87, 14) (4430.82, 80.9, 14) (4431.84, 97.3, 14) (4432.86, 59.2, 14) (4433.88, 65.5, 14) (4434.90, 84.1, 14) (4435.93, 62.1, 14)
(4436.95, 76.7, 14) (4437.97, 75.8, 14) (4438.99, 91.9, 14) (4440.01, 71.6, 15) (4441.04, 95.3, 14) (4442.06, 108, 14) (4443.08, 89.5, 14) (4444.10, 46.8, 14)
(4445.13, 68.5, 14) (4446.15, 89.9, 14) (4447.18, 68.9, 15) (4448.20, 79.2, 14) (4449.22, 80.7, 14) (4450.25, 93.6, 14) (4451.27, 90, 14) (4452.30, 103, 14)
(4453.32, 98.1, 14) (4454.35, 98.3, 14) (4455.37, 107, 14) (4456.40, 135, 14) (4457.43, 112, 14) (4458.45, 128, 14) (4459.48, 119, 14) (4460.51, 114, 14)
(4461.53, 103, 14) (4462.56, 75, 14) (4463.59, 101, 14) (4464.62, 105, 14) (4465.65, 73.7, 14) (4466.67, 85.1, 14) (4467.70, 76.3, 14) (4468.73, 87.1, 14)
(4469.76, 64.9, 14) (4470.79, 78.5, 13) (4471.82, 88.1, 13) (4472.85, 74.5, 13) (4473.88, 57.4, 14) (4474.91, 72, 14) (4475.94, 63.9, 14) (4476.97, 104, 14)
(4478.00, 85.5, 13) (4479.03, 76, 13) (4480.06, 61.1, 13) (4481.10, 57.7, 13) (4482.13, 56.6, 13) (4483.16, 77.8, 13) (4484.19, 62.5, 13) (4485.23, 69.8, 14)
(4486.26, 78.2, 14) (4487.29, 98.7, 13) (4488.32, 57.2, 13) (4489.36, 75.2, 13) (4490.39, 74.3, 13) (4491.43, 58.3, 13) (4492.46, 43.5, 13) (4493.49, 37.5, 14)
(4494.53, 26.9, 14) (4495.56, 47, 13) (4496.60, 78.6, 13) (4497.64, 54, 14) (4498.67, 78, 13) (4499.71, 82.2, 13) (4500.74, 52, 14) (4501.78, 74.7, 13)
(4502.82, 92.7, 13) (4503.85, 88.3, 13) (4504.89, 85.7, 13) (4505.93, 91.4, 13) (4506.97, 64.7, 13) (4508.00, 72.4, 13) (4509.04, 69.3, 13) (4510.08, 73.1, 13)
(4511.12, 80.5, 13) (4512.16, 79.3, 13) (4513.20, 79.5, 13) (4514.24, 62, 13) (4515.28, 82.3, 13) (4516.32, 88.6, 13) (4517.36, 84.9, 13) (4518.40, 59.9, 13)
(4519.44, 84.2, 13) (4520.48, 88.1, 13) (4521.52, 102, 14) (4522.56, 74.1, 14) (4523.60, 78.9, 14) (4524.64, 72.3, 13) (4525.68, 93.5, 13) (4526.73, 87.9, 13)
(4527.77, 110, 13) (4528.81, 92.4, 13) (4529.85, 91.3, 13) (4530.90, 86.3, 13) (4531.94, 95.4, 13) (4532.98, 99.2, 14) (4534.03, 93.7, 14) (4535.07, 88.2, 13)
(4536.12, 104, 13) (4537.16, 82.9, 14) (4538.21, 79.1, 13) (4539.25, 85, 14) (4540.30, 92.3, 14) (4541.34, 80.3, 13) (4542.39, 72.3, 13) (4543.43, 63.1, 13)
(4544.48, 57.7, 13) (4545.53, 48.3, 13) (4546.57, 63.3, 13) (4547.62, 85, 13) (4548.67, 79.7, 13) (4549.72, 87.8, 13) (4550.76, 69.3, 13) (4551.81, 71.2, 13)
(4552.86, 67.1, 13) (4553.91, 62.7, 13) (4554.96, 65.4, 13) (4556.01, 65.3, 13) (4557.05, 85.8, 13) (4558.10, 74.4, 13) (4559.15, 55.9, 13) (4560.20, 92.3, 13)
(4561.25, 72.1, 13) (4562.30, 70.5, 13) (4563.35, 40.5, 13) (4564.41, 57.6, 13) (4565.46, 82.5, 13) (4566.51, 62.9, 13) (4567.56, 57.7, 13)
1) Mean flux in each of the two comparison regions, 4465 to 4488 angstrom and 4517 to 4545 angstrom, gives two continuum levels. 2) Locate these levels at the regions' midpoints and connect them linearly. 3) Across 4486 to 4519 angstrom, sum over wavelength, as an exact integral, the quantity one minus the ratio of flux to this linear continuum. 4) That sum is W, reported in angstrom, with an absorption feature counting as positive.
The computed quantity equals 3.7 angstrom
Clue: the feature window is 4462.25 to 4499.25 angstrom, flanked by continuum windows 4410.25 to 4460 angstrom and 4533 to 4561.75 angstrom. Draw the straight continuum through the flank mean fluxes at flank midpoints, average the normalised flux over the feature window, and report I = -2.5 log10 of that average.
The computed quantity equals 0.15 mag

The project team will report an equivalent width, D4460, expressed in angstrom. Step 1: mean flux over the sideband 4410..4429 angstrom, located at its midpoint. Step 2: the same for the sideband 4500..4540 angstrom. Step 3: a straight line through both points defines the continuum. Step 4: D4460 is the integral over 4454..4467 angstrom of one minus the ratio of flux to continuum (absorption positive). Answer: -3.6 angstrom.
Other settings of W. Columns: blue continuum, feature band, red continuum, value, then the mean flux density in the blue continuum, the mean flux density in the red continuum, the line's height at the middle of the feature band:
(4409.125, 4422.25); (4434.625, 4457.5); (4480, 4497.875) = -3.6 angstrom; 86.3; 62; 76.2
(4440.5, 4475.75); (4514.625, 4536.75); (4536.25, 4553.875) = -3.0 angstrom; 89.9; 74.4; 77.8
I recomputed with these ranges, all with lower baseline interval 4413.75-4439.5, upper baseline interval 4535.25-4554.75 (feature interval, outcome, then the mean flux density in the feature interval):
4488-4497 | 0.352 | 55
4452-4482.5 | -0.159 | 88.7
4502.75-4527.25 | -0.066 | 80.4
